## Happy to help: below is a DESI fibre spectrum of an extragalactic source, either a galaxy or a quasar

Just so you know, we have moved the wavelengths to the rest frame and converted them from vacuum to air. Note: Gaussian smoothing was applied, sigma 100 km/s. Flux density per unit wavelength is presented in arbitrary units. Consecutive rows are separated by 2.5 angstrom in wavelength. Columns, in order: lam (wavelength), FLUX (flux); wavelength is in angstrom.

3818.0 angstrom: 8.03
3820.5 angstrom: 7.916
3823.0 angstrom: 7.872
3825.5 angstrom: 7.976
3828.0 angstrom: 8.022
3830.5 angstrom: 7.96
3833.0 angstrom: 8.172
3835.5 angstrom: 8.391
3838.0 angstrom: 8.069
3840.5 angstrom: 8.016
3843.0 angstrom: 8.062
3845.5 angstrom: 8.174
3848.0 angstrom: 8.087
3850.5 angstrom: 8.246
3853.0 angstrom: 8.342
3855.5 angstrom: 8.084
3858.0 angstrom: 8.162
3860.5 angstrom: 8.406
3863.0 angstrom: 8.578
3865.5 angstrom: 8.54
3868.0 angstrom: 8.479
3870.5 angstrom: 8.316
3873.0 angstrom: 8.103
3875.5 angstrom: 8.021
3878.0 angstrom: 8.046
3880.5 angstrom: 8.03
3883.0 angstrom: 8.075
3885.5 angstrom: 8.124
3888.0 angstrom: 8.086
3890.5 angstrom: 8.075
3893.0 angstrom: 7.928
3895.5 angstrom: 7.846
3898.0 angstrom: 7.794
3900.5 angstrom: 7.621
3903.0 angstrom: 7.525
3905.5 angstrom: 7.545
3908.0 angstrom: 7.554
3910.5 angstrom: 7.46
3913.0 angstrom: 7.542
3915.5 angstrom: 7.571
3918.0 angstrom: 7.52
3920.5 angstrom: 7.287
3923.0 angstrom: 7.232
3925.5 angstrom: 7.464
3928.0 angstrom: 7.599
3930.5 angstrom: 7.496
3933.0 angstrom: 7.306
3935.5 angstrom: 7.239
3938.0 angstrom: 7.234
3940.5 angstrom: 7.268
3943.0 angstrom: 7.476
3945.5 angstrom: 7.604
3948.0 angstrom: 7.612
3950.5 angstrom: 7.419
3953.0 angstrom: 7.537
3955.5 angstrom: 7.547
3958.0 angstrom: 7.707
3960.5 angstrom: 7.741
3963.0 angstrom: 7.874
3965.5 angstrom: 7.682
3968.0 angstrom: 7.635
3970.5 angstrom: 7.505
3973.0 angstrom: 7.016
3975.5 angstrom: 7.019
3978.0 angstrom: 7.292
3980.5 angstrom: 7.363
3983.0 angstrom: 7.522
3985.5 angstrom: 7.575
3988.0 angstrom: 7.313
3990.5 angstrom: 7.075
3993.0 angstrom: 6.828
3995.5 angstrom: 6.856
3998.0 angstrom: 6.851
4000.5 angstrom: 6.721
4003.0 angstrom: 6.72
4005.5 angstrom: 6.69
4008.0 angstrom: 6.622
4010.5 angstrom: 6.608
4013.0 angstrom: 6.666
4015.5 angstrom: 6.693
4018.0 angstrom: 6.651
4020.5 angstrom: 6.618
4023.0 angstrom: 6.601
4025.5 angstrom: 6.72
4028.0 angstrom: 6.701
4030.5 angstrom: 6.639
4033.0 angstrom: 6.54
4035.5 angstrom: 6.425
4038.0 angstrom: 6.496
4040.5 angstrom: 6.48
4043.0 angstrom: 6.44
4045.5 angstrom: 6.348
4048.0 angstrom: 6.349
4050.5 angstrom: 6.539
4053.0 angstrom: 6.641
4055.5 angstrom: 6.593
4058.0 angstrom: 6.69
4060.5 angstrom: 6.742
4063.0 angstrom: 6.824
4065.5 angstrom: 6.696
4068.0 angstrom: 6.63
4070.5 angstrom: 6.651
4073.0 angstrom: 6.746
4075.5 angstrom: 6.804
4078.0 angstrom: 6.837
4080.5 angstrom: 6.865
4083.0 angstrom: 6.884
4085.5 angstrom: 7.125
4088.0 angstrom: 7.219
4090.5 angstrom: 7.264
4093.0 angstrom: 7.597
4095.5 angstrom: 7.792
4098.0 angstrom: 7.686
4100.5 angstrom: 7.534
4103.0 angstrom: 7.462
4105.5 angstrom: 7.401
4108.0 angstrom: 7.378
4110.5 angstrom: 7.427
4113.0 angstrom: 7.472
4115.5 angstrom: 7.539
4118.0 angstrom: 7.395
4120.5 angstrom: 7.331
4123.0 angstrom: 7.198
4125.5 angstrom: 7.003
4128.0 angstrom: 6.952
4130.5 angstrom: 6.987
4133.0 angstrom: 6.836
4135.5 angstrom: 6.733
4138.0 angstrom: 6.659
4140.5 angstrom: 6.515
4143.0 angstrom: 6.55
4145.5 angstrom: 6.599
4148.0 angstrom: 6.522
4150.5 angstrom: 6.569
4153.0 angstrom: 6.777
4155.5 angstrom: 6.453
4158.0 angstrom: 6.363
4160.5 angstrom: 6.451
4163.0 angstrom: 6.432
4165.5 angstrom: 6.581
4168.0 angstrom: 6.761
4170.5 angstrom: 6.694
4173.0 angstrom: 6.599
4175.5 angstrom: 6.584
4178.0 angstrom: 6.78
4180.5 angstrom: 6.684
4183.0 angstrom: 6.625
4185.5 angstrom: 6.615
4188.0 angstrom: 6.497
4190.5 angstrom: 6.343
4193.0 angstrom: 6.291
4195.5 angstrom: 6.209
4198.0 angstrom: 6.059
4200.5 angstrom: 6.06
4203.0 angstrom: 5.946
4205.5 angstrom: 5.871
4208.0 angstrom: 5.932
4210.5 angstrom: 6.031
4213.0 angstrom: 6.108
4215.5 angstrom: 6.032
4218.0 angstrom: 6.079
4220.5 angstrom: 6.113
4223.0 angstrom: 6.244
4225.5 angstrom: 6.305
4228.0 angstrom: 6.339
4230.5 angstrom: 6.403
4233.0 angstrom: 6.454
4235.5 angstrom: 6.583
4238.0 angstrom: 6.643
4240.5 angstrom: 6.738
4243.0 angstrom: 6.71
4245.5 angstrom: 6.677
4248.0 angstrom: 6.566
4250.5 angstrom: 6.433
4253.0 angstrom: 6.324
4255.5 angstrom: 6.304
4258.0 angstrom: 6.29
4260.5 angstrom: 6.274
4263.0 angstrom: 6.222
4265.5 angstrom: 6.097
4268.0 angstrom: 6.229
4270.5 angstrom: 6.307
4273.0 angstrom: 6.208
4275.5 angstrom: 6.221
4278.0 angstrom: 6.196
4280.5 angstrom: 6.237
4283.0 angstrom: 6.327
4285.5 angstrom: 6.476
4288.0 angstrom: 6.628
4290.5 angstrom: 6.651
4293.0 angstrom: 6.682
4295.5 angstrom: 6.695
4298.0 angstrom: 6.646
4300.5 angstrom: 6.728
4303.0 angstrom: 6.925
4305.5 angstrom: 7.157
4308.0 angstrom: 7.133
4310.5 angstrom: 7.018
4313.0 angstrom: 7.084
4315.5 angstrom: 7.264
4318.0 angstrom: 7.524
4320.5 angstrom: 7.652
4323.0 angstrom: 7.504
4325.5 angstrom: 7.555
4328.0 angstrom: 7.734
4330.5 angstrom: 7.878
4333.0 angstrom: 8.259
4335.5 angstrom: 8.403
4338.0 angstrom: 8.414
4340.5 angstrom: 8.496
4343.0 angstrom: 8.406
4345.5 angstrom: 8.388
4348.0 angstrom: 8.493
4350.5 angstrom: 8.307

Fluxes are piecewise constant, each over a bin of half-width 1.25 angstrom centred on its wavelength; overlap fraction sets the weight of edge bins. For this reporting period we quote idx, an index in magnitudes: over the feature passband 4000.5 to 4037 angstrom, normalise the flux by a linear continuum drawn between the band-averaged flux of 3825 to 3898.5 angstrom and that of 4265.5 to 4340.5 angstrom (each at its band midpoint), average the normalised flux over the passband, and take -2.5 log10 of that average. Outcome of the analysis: 0.17 mag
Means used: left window 8.15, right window 7.03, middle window 6.64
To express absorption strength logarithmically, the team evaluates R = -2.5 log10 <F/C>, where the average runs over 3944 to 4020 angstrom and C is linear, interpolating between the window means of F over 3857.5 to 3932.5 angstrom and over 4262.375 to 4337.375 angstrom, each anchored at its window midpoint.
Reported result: 0.07 mag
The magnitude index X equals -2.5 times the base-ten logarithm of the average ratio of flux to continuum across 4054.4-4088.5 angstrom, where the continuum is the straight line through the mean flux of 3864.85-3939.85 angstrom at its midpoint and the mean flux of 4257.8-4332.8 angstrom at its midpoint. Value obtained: 0.08 mag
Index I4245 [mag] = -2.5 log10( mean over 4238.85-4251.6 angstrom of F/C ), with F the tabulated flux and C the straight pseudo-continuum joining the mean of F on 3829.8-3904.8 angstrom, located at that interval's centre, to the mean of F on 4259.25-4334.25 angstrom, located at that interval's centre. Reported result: 0.06 mag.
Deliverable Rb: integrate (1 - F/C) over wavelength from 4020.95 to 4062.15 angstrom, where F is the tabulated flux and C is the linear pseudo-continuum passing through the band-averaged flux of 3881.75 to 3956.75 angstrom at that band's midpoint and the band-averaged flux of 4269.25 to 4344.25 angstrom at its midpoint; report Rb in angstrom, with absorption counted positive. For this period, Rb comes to 4.9 angstrom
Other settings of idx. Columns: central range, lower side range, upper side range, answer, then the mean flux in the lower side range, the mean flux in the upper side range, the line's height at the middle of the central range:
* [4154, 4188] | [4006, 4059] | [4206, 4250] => -0.03 mag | 6.58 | 6.34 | 6.41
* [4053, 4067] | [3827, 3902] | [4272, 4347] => 0.16 mag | 8.13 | 7.22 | 7.73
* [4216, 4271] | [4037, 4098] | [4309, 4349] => 0.18 mag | 6.82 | 7.87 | 7.53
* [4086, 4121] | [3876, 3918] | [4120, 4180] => -0.08 mag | 7.8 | 6.7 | 6.9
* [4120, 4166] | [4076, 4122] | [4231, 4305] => 0.06 mag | 7.34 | 6.47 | 7.11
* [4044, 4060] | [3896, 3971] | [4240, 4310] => 0.10 mag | 7.52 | 6.51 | 7.17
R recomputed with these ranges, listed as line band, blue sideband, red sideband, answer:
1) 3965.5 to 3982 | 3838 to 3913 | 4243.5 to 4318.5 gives 0.05 mag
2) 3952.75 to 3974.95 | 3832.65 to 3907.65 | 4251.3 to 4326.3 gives 0.03 mag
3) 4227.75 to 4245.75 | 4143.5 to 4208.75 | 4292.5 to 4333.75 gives 0.04 mag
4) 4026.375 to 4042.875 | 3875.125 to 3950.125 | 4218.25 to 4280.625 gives 0.10 mag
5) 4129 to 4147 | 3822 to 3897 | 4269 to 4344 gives 0.13 mag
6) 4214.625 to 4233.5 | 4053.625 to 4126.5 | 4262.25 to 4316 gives 0.09 mag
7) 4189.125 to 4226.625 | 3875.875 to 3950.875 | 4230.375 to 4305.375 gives 0.10 mag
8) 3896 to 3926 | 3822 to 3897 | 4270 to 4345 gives 0.07 mag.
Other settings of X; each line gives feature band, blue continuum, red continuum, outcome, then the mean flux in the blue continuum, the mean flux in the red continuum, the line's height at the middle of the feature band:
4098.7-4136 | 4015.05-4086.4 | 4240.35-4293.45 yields -0.11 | 6.65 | 6.39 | 6.57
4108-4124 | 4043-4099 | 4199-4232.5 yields -0.12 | 6.87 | 6.12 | 6.64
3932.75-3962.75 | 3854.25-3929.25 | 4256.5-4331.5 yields 0.03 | 7.89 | 6.78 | 7.73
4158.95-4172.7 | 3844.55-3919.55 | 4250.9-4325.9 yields 0.08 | 7.99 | 6.67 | 7.07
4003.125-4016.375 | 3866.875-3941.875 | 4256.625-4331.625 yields 0.12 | 7.71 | 6.78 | 7.46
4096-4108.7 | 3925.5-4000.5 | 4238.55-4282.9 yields -0.09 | 7.38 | 6.36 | 6.9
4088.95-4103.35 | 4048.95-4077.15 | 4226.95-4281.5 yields -0.14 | 6.69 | 6.39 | 6.63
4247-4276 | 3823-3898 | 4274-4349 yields 0.17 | 8.14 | 7.28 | 7.38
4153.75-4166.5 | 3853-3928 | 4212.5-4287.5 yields 0.04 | 7.9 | 6.34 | 6.73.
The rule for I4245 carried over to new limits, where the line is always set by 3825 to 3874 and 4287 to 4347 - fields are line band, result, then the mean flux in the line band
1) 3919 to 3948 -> 0.10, 7.39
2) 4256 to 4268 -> 0.21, 6.23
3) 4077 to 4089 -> 0.12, 6.98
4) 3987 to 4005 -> 0.16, 6.89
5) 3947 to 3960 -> 0.07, 7.57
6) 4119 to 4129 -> 0.09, 7.13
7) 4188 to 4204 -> 0.23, 6.18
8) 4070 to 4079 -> 0.16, 6.77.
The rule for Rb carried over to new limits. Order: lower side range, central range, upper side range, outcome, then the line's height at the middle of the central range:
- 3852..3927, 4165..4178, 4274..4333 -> 1.10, 7.27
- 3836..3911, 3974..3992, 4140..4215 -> 0.40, 7.46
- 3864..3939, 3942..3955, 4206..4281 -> 0.05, 7.56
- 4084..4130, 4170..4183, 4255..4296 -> 0.53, 6.95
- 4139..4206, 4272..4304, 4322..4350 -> 4.80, 7.66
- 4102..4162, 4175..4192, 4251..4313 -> 0.51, 6.79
